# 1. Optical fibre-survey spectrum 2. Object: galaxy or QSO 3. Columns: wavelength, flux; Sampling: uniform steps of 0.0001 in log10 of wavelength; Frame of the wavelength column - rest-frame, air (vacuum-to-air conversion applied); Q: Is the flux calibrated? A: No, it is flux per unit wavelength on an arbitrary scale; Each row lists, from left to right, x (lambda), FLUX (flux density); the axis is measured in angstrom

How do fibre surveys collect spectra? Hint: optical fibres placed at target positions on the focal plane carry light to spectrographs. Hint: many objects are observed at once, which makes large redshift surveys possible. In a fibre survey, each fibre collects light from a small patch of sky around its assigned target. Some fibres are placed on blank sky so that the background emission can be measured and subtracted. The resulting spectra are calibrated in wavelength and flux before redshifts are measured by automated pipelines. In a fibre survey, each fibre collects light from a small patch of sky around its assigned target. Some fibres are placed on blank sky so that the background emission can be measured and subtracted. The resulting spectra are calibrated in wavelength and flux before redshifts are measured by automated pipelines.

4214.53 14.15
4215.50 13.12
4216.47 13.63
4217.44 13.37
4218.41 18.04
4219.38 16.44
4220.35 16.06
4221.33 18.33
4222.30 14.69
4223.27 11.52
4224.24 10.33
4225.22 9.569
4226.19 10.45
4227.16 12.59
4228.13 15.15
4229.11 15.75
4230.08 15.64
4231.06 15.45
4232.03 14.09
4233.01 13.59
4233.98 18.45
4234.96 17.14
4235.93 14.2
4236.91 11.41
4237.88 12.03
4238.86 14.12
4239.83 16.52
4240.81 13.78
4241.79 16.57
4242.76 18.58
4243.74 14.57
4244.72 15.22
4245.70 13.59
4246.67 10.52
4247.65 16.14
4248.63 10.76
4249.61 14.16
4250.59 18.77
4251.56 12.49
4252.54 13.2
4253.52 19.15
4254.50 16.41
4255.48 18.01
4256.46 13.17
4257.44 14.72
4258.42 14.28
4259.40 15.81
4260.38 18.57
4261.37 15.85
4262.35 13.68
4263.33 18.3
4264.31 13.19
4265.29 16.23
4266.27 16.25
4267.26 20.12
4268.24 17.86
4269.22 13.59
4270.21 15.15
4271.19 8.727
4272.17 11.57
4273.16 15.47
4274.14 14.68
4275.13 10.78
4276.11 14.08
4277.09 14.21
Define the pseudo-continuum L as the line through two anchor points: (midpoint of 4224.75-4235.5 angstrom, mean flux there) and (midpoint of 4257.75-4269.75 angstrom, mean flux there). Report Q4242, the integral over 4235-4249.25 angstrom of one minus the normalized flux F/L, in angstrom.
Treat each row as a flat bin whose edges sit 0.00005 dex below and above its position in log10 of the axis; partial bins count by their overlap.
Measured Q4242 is 0.7 angstrom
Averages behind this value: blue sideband 14.4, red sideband 16.1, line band 14.2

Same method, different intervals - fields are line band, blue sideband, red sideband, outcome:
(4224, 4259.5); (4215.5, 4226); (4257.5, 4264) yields 1.2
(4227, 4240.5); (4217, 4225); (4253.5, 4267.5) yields 0.3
